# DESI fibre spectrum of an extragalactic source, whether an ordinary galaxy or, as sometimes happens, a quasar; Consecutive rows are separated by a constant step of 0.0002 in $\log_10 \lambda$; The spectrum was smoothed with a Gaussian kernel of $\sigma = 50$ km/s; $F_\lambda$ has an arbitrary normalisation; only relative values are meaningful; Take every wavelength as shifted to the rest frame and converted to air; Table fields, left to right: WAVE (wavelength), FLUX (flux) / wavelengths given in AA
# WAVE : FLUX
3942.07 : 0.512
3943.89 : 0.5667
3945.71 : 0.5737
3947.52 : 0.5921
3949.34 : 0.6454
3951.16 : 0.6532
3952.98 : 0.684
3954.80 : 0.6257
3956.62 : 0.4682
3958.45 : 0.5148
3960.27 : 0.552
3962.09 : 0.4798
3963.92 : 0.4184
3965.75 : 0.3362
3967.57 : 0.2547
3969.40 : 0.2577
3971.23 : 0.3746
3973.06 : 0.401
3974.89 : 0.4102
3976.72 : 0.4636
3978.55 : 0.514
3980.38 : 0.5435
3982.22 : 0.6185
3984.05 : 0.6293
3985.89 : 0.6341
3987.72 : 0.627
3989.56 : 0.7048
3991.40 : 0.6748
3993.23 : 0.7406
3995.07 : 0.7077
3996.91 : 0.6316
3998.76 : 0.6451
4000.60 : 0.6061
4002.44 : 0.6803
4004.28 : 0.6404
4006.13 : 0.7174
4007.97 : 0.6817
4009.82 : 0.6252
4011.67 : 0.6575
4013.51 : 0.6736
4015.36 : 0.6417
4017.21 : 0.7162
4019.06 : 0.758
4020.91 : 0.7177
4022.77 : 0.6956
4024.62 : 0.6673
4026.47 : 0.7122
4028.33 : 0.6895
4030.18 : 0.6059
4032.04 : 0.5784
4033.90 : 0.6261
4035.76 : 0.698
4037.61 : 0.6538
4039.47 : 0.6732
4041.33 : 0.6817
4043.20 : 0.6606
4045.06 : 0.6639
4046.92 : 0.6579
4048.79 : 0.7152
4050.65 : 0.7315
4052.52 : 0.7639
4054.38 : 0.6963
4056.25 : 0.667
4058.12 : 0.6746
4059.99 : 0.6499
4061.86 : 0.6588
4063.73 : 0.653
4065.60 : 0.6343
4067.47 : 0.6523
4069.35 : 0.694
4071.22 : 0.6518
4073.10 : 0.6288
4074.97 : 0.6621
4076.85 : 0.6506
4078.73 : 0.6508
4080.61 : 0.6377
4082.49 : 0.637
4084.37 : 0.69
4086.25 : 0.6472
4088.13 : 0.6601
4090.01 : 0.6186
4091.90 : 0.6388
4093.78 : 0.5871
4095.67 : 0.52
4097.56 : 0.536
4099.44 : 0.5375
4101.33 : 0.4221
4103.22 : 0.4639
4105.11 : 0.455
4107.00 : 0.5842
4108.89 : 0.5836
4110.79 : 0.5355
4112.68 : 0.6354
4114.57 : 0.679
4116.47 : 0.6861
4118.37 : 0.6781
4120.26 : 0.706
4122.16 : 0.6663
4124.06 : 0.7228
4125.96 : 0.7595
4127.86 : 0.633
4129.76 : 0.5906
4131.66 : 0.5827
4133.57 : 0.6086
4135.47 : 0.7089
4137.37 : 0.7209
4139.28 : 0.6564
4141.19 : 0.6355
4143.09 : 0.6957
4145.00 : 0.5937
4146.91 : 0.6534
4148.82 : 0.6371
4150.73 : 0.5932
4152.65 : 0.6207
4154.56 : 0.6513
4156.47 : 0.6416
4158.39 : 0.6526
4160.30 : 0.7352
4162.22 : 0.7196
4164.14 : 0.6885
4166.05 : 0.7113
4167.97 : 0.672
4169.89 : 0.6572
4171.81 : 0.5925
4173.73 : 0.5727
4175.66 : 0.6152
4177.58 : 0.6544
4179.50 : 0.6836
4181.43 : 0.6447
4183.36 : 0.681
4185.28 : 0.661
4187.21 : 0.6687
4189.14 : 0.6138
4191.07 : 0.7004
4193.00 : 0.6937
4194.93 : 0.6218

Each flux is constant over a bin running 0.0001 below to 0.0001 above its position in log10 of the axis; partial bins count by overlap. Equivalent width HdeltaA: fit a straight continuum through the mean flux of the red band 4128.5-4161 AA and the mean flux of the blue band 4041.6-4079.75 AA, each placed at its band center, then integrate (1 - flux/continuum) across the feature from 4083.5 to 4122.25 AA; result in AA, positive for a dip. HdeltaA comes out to 3.7 AA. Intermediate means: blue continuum 0.671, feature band 0.595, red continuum 0.645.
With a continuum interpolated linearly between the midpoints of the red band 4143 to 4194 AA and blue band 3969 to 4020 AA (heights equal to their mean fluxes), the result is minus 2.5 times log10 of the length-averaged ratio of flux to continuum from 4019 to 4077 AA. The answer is -0.080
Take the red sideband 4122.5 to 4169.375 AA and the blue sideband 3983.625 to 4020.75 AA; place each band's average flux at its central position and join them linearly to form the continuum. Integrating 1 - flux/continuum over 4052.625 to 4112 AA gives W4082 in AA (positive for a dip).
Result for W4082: 4.6 AA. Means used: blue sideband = 0.671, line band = 0.614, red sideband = 0.662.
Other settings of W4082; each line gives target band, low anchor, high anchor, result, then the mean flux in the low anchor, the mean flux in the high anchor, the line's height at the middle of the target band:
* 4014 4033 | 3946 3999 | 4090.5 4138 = -3.7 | 0.544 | 0.609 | 0.568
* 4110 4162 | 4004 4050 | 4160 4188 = 0.7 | 0.673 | 0.662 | 0.665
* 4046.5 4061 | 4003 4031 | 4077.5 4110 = -1.4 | 0.68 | 0.581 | 0.633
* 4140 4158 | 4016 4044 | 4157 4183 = 0.7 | 0.675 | 0.661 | 0.663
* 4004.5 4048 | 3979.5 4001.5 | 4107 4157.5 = -1.6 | 0.647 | 0.648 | 0.647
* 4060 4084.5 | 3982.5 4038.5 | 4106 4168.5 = 0.3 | 0.667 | 0.656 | 0.662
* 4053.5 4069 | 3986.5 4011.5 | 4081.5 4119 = -1.1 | 0.667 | 0.589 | 0.619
